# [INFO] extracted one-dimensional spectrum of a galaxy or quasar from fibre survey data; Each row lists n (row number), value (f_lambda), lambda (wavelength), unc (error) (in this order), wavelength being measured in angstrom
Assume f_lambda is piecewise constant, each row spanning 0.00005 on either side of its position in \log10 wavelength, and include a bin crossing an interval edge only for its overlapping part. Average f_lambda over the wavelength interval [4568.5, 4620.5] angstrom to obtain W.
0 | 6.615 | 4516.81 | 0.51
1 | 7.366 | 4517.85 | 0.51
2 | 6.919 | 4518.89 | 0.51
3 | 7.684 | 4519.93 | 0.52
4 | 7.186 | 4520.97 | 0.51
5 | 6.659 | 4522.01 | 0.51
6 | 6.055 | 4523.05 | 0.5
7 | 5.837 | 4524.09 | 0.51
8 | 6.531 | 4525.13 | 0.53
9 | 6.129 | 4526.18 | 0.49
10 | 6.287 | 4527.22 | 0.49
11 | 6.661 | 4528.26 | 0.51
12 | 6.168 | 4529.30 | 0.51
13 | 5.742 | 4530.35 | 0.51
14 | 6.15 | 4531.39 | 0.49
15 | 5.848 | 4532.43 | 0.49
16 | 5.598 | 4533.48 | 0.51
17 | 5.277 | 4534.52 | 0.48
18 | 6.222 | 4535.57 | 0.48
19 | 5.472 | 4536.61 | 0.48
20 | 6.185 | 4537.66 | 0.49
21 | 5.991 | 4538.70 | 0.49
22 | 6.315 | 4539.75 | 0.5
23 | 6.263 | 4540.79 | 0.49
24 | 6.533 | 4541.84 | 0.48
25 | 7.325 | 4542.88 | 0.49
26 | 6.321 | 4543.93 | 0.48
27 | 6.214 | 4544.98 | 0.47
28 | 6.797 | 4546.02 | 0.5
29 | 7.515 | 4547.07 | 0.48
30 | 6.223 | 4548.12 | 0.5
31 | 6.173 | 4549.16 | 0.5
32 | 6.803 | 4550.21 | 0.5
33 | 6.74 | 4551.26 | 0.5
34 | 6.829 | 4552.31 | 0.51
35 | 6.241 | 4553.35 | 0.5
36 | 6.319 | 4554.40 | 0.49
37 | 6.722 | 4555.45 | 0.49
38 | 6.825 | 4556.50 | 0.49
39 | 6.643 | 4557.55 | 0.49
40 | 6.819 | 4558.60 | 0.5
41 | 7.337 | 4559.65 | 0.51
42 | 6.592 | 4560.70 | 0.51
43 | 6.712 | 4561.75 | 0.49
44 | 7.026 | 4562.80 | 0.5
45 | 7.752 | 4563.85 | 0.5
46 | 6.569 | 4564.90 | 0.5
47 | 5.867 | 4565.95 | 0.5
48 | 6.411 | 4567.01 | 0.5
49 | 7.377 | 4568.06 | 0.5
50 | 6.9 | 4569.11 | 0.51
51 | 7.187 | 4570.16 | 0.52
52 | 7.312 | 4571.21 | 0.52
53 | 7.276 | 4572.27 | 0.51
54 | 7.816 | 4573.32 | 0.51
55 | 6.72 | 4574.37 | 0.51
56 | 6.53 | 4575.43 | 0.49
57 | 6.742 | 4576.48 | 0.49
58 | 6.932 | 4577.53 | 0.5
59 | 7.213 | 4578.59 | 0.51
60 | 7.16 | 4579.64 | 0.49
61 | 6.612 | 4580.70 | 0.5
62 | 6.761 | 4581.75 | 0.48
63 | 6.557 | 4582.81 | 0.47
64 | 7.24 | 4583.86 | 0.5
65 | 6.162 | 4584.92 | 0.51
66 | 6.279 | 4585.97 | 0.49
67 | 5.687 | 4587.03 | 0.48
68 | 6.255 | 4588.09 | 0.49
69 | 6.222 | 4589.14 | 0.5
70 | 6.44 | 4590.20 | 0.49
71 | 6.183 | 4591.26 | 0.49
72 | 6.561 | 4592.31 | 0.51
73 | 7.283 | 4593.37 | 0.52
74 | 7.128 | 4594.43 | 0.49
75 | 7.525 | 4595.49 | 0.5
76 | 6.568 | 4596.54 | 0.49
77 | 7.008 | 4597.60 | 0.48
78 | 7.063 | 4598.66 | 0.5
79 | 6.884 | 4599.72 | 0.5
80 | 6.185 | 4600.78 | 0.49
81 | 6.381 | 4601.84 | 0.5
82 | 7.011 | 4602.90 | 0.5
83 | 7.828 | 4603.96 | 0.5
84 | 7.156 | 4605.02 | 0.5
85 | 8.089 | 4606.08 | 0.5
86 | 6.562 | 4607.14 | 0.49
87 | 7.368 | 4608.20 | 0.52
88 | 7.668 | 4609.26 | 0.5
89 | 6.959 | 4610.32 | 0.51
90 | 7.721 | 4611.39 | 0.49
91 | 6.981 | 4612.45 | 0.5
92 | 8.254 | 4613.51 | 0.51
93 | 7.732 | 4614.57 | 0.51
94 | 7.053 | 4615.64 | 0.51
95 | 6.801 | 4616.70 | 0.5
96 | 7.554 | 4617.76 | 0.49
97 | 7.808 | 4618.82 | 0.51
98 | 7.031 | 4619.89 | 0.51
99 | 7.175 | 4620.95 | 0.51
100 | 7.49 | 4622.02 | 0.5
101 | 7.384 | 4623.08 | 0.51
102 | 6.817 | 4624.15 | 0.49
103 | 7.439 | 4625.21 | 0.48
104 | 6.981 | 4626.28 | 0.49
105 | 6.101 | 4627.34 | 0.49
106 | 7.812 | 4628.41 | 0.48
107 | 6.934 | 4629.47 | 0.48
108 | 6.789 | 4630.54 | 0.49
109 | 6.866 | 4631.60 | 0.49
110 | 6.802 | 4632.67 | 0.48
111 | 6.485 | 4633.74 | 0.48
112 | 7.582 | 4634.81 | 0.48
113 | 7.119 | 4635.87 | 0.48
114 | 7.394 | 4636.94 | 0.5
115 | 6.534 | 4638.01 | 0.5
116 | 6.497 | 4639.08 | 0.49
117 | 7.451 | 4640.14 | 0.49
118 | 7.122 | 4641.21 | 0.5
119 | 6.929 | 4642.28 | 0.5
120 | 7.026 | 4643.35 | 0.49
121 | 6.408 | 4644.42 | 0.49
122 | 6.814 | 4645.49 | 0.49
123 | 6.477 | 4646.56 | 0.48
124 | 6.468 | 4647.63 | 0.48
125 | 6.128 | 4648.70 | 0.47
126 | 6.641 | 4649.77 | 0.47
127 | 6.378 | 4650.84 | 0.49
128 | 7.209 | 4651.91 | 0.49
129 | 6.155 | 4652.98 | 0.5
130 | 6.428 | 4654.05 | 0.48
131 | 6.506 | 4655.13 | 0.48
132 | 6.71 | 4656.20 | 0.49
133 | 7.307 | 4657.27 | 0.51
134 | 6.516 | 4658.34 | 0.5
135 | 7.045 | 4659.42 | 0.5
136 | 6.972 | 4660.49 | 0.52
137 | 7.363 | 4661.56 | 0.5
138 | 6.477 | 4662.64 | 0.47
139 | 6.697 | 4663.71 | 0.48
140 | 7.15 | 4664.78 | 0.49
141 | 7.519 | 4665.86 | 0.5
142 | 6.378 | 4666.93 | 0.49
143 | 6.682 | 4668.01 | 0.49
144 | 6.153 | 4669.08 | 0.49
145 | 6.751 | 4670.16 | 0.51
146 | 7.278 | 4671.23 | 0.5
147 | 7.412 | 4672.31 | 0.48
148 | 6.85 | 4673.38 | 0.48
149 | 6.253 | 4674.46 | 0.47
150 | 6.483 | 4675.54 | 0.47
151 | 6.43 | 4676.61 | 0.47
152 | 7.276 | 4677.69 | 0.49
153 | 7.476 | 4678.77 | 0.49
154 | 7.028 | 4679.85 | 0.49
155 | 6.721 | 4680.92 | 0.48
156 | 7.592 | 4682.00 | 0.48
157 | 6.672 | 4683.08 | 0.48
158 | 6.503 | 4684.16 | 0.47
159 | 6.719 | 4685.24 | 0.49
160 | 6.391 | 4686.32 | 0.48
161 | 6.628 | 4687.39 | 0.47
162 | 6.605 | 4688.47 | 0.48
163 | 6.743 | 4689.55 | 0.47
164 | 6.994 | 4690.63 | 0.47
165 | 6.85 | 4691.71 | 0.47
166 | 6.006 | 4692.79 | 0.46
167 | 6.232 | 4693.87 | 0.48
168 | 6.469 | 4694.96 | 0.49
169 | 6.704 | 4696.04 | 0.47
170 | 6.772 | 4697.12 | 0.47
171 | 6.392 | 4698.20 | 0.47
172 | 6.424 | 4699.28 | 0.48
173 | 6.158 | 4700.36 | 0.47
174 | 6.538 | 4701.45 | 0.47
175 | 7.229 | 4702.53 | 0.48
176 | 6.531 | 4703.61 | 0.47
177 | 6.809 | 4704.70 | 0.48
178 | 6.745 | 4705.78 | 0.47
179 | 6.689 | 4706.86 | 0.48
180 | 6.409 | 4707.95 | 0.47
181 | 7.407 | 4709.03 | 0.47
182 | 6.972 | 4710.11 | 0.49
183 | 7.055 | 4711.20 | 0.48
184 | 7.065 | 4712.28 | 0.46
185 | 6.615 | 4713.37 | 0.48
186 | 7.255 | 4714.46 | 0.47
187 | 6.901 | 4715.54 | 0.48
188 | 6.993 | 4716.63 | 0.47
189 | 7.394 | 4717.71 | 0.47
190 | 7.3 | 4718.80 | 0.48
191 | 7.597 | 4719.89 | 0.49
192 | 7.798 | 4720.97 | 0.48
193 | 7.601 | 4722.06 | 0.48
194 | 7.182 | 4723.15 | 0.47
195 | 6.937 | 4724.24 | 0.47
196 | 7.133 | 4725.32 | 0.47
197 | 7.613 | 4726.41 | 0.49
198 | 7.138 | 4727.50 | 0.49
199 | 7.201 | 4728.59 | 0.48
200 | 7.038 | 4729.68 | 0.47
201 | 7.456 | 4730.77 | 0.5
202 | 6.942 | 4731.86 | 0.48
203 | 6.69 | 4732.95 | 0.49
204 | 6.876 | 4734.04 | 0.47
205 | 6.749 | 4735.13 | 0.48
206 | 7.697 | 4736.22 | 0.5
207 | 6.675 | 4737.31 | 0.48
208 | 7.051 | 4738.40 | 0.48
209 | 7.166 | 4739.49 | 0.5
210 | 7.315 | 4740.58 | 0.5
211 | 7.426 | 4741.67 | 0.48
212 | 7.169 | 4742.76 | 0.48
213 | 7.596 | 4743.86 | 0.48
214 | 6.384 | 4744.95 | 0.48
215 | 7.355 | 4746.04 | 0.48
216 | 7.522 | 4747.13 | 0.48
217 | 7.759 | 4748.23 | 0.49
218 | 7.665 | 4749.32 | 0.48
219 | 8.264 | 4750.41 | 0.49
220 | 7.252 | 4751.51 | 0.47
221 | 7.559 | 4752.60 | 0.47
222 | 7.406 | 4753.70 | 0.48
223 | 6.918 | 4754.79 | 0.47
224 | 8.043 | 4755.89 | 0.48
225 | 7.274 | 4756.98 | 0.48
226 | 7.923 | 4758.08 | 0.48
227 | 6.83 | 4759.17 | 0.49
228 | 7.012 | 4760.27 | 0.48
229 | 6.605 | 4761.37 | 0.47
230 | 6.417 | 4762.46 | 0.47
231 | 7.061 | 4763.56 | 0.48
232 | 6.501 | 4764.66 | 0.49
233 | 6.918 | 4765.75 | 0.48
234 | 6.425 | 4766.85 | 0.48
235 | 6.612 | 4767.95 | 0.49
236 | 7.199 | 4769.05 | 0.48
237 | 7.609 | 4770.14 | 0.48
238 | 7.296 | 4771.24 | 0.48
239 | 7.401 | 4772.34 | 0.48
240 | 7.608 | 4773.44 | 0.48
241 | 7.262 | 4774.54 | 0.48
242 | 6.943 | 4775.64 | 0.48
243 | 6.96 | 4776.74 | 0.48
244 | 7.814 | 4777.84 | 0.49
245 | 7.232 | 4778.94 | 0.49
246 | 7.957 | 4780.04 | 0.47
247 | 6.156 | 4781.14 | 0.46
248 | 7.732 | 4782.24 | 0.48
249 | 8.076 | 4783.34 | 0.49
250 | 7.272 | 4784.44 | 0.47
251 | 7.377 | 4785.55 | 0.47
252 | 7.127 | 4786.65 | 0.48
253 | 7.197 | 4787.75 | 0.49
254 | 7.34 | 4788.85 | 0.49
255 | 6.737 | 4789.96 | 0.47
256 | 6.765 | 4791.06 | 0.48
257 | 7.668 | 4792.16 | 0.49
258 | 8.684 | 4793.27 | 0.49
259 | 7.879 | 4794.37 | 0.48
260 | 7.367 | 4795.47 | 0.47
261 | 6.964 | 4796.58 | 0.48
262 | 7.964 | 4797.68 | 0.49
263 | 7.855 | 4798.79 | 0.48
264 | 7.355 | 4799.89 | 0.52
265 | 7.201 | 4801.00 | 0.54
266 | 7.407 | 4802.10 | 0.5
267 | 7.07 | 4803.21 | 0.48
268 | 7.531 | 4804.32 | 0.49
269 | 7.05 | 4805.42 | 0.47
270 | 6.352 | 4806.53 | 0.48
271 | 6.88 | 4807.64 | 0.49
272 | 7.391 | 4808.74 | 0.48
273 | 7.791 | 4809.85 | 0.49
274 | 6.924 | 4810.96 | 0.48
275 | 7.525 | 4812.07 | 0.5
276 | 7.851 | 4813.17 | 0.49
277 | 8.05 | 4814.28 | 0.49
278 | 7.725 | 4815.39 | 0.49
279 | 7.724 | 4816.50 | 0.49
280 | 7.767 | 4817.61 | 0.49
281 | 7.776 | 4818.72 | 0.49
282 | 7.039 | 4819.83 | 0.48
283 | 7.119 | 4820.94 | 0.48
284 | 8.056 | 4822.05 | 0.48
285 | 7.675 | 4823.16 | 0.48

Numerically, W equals 6.99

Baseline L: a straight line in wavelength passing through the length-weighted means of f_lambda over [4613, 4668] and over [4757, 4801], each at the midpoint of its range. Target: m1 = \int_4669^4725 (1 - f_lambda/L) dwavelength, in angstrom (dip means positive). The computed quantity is 1.8 angstrom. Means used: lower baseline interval 6.95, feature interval 6.85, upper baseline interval 7.26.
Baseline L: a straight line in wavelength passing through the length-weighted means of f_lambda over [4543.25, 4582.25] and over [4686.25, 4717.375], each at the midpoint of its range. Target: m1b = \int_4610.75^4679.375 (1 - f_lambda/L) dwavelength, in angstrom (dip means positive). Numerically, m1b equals -1.9 angstrom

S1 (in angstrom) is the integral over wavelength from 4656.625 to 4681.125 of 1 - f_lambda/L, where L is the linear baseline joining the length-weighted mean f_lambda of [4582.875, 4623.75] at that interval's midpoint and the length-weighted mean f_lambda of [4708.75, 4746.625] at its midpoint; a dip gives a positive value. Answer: 0.7 angstrom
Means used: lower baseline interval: 7.01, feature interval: 6.88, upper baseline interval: 7.16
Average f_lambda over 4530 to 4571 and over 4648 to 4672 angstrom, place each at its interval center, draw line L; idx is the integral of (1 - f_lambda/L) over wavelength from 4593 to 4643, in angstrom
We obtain -3.5 angstrom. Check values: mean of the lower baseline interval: 6.52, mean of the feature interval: 7.13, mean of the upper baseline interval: 6.75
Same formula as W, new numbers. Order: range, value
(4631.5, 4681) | 6.82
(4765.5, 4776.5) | 7.13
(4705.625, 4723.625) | 7.12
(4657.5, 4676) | 6.83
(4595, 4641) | 7.14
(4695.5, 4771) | 7.09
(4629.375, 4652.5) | 6.82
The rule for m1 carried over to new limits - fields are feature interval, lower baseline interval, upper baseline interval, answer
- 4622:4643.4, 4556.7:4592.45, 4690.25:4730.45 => -0.6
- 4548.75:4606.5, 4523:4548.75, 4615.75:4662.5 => -2.7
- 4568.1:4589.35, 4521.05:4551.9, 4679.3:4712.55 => -1.3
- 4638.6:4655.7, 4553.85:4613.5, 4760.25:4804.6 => 0.8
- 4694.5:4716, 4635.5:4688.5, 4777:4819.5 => 0.7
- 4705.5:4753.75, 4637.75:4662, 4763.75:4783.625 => -1.1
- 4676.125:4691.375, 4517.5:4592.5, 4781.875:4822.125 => 0.4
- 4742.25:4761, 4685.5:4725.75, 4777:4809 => -0.7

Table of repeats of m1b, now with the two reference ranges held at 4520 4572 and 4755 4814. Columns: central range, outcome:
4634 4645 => -0.3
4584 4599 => 0.1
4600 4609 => -0.5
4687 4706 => 1.1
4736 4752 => -0.5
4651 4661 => 0.2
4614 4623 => -0.8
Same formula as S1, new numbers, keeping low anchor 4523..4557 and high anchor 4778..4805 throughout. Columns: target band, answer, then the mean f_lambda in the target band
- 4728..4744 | 0.1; 7.12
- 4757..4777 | 0.7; 7.04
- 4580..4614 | -1.7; 6.89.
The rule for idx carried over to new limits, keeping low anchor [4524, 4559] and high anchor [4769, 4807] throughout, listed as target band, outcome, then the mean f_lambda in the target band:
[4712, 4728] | -0.4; 7.24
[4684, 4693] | 0.4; 6.64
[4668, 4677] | 0.2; 6.71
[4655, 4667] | -0.1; 6.92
